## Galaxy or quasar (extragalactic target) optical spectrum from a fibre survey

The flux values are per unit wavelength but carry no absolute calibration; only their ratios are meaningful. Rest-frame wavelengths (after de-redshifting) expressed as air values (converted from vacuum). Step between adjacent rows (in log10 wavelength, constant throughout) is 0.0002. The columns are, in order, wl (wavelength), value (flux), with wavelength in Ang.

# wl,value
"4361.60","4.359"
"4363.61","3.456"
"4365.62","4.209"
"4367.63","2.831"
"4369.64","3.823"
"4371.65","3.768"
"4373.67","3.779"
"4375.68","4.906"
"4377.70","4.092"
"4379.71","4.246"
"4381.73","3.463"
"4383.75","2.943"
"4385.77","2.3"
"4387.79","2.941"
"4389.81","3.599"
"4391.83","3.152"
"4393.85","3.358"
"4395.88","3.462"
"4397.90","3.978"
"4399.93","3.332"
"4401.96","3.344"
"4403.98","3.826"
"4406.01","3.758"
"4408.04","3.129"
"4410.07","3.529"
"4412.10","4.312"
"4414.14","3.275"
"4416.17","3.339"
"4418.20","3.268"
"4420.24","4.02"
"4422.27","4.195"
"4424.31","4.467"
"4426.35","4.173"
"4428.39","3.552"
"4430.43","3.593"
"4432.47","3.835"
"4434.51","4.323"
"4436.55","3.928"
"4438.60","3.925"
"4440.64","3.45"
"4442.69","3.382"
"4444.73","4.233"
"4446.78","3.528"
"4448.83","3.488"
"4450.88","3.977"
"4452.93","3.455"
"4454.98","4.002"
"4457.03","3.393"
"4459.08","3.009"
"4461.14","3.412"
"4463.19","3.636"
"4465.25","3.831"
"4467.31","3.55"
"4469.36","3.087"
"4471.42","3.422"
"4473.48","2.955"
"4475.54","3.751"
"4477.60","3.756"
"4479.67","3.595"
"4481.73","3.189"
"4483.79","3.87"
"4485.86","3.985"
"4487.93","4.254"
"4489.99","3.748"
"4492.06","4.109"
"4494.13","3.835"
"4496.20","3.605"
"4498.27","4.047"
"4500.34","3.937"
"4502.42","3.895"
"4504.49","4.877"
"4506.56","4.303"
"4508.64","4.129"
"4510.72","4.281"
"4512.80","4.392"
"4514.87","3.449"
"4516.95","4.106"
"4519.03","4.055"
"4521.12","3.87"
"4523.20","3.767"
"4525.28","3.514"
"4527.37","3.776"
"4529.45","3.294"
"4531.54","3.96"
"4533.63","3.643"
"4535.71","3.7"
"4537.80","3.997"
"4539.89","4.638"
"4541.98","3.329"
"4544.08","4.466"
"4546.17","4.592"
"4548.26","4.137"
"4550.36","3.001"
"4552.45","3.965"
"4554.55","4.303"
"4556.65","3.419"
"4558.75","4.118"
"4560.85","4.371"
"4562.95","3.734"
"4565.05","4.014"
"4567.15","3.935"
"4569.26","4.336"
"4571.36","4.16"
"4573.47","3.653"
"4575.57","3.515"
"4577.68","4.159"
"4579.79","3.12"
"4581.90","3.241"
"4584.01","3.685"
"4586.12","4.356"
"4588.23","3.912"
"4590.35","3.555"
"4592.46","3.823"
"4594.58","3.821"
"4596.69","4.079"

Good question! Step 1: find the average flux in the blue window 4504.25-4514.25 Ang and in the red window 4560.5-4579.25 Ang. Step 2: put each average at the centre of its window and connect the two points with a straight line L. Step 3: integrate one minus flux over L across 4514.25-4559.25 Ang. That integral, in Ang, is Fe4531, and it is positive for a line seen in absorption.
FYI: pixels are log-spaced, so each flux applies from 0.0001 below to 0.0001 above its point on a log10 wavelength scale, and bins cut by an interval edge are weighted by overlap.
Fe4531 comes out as 3.03 Ang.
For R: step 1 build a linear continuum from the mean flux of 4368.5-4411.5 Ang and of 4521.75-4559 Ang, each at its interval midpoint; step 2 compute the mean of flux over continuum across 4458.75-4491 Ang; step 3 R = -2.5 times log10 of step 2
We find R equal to 0.05 mag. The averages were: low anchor 3.56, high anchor 3.86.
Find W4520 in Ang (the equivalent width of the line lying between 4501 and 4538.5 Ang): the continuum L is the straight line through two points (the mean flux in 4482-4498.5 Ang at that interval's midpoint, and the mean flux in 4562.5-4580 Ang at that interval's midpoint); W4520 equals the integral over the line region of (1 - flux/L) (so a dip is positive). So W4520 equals -0.5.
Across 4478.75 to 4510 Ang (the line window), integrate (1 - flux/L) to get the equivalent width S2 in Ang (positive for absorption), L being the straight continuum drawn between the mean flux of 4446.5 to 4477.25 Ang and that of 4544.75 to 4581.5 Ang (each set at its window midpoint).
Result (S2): -2.8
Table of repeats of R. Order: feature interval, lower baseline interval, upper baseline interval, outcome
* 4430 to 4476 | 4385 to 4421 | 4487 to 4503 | 0.03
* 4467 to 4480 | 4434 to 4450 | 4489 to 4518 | 0.14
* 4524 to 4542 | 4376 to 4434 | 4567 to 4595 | -0.01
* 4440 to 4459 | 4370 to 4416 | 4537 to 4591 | 0.02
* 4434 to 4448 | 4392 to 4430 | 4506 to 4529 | -0.02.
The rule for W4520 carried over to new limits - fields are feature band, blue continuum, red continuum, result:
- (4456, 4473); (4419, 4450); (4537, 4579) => 2.2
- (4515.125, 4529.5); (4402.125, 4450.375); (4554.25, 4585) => 0.1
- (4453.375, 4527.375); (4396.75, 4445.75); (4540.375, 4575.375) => 1.5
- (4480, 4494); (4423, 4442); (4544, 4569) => 0.4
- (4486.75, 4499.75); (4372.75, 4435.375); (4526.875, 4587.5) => -0.5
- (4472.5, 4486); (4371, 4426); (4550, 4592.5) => 0.6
